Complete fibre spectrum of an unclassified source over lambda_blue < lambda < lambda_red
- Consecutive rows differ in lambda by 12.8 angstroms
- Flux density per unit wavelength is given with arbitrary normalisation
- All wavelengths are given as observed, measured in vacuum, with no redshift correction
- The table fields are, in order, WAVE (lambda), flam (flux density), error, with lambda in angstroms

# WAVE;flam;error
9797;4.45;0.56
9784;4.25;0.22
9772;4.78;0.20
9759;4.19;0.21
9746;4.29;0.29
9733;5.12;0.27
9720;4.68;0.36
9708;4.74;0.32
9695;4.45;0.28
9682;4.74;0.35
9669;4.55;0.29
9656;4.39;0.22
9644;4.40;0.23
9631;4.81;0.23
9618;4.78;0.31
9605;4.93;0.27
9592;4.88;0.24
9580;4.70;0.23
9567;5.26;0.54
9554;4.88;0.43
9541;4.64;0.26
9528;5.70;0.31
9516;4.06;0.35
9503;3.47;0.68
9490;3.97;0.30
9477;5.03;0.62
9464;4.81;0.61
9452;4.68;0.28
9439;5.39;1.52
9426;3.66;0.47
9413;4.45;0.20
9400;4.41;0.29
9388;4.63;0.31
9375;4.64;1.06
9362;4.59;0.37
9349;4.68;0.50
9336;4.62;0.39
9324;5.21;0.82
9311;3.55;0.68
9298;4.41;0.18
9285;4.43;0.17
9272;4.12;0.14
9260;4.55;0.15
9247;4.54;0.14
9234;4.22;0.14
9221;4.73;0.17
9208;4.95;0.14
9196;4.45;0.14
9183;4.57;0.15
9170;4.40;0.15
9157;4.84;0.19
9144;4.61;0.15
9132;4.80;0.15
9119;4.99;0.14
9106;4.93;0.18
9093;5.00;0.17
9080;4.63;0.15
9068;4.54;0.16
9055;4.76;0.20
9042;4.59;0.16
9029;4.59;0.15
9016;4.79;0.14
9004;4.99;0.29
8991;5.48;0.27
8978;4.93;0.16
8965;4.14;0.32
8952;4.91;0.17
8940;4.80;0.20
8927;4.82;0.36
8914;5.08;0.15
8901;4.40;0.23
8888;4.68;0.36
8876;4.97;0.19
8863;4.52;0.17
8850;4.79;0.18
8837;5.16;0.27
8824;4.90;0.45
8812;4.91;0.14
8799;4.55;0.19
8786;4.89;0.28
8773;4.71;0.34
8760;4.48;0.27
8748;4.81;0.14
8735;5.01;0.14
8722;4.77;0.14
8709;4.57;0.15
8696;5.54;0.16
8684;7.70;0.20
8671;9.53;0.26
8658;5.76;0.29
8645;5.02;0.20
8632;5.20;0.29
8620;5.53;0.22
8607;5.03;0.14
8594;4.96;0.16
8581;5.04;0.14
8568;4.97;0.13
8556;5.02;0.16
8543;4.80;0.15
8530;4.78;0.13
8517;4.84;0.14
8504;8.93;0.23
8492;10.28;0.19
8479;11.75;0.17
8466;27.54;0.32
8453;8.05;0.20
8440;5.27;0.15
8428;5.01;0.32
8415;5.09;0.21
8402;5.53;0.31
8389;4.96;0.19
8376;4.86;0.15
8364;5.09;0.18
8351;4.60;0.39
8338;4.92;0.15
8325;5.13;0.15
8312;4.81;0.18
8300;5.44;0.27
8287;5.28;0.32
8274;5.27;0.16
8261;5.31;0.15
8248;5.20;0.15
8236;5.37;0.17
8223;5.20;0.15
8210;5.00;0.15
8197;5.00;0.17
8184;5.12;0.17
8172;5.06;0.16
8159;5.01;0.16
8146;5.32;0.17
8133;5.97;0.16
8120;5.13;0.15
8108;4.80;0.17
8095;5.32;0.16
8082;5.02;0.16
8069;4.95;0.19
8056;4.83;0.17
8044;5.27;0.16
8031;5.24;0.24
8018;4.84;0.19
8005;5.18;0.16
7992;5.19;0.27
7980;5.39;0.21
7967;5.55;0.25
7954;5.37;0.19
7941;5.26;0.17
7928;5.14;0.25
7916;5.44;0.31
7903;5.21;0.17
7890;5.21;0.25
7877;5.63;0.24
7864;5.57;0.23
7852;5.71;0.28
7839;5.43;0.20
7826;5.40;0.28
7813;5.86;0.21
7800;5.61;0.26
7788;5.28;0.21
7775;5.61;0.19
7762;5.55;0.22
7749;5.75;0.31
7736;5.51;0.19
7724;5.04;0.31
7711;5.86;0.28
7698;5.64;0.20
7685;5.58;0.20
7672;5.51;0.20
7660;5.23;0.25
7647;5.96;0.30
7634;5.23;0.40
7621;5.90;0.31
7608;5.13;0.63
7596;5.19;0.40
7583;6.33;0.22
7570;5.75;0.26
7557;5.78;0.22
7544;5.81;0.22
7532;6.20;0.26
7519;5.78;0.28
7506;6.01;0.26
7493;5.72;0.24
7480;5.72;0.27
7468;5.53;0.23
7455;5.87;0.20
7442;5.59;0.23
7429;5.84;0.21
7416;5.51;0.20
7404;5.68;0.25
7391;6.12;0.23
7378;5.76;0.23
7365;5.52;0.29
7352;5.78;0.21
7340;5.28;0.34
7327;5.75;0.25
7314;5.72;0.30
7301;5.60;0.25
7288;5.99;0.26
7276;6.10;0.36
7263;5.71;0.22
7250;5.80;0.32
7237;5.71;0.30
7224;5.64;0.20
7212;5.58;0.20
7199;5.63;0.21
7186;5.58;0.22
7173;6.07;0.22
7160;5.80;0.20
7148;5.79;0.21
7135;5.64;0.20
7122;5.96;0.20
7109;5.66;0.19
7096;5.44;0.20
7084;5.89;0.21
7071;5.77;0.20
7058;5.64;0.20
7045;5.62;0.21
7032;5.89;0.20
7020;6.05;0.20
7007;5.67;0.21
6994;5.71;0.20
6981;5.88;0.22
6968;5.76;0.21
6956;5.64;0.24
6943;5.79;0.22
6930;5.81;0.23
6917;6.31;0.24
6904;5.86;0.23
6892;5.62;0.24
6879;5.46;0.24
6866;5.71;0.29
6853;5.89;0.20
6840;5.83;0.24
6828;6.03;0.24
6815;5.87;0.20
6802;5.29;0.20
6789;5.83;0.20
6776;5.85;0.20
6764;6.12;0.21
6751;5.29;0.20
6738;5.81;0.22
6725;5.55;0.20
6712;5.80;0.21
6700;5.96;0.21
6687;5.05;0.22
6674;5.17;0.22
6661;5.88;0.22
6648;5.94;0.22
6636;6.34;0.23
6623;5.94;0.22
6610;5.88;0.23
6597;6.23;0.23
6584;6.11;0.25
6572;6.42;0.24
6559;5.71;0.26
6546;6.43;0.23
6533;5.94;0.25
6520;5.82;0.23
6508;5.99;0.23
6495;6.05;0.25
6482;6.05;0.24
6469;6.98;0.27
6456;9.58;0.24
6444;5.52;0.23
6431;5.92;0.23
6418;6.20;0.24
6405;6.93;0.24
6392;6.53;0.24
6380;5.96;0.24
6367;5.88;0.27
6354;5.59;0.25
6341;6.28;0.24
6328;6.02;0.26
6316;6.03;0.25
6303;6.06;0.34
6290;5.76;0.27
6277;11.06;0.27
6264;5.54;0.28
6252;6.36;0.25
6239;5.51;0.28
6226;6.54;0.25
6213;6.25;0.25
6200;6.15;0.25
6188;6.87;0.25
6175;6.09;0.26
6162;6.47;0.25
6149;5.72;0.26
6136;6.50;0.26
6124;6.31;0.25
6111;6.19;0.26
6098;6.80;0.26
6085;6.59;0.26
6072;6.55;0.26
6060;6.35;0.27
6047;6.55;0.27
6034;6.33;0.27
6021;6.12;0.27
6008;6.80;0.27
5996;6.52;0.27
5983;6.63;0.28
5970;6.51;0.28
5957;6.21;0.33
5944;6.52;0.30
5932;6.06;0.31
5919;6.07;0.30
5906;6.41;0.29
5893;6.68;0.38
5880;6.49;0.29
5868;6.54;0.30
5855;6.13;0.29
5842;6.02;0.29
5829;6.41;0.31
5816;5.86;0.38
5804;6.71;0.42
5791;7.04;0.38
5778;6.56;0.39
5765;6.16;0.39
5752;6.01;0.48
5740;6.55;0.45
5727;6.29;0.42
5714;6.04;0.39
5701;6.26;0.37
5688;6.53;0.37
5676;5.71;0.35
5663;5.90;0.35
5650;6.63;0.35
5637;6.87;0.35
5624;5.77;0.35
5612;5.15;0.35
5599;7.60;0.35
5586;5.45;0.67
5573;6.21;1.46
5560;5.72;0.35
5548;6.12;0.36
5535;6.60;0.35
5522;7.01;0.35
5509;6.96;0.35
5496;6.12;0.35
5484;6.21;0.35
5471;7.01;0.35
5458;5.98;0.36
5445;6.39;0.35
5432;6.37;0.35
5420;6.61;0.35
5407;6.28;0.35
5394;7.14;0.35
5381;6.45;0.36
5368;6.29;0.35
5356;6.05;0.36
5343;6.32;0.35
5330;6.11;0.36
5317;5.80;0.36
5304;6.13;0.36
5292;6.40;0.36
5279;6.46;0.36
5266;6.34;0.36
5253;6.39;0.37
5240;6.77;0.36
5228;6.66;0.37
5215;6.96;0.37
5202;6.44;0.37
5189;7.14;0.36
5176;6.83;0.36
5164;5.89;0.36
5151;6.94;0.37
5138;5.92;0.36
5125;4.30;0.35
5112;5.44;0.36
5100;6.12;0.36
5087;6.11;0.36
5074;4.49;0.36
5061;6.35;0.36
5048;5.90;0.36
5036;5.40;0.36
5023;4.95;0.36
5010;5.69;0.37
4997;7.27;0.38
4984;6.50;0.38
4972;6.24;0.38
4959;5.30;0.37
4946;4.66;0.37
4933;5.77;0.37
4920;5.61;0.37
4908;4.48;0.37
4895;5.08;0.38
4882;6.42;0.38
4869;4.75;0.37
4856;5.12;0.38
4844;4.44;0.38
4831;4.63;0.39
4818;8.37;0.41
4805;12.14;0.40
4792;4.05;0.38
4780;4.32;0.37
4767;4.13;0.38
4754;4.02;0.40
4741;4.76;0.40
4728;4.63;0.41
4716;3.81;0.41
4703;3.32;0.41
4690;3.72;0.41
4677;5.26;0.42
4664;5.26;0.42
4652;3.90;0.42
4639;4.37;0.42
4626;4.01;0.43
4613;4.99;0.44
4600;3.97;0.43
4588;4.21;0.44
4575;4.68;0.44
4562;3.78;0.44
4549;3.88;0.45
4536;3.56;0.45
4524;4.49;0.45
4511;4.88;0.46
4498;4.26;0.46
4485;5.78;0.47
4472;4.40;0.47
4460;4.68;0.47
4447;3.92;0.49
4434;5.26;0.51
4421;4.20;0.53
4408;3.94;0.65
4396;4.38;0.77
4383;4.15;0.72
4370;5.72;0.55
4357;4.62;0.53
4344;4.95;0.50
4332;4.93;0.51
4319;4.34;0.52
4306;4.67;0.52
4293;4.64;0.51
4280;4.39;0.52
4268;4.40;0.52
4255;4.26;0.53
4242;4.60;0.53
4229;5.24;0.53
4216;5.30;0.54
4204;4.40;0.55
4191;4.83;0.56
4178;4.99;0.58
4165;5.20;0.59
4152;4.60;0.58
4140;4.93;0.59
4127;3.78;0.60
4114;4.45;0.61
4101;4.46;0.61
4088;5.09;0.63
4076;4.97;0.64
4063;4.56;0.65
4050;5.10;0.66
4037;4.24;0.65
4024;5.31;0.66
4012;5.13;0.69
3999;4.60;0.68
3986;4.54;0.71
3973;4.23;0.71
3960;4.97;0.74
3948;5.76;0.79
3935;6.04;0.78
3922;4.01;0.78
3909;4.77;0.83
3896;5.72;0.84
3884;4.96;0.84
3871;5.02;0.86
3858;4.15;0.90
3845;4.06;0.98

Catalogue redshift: 0.290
